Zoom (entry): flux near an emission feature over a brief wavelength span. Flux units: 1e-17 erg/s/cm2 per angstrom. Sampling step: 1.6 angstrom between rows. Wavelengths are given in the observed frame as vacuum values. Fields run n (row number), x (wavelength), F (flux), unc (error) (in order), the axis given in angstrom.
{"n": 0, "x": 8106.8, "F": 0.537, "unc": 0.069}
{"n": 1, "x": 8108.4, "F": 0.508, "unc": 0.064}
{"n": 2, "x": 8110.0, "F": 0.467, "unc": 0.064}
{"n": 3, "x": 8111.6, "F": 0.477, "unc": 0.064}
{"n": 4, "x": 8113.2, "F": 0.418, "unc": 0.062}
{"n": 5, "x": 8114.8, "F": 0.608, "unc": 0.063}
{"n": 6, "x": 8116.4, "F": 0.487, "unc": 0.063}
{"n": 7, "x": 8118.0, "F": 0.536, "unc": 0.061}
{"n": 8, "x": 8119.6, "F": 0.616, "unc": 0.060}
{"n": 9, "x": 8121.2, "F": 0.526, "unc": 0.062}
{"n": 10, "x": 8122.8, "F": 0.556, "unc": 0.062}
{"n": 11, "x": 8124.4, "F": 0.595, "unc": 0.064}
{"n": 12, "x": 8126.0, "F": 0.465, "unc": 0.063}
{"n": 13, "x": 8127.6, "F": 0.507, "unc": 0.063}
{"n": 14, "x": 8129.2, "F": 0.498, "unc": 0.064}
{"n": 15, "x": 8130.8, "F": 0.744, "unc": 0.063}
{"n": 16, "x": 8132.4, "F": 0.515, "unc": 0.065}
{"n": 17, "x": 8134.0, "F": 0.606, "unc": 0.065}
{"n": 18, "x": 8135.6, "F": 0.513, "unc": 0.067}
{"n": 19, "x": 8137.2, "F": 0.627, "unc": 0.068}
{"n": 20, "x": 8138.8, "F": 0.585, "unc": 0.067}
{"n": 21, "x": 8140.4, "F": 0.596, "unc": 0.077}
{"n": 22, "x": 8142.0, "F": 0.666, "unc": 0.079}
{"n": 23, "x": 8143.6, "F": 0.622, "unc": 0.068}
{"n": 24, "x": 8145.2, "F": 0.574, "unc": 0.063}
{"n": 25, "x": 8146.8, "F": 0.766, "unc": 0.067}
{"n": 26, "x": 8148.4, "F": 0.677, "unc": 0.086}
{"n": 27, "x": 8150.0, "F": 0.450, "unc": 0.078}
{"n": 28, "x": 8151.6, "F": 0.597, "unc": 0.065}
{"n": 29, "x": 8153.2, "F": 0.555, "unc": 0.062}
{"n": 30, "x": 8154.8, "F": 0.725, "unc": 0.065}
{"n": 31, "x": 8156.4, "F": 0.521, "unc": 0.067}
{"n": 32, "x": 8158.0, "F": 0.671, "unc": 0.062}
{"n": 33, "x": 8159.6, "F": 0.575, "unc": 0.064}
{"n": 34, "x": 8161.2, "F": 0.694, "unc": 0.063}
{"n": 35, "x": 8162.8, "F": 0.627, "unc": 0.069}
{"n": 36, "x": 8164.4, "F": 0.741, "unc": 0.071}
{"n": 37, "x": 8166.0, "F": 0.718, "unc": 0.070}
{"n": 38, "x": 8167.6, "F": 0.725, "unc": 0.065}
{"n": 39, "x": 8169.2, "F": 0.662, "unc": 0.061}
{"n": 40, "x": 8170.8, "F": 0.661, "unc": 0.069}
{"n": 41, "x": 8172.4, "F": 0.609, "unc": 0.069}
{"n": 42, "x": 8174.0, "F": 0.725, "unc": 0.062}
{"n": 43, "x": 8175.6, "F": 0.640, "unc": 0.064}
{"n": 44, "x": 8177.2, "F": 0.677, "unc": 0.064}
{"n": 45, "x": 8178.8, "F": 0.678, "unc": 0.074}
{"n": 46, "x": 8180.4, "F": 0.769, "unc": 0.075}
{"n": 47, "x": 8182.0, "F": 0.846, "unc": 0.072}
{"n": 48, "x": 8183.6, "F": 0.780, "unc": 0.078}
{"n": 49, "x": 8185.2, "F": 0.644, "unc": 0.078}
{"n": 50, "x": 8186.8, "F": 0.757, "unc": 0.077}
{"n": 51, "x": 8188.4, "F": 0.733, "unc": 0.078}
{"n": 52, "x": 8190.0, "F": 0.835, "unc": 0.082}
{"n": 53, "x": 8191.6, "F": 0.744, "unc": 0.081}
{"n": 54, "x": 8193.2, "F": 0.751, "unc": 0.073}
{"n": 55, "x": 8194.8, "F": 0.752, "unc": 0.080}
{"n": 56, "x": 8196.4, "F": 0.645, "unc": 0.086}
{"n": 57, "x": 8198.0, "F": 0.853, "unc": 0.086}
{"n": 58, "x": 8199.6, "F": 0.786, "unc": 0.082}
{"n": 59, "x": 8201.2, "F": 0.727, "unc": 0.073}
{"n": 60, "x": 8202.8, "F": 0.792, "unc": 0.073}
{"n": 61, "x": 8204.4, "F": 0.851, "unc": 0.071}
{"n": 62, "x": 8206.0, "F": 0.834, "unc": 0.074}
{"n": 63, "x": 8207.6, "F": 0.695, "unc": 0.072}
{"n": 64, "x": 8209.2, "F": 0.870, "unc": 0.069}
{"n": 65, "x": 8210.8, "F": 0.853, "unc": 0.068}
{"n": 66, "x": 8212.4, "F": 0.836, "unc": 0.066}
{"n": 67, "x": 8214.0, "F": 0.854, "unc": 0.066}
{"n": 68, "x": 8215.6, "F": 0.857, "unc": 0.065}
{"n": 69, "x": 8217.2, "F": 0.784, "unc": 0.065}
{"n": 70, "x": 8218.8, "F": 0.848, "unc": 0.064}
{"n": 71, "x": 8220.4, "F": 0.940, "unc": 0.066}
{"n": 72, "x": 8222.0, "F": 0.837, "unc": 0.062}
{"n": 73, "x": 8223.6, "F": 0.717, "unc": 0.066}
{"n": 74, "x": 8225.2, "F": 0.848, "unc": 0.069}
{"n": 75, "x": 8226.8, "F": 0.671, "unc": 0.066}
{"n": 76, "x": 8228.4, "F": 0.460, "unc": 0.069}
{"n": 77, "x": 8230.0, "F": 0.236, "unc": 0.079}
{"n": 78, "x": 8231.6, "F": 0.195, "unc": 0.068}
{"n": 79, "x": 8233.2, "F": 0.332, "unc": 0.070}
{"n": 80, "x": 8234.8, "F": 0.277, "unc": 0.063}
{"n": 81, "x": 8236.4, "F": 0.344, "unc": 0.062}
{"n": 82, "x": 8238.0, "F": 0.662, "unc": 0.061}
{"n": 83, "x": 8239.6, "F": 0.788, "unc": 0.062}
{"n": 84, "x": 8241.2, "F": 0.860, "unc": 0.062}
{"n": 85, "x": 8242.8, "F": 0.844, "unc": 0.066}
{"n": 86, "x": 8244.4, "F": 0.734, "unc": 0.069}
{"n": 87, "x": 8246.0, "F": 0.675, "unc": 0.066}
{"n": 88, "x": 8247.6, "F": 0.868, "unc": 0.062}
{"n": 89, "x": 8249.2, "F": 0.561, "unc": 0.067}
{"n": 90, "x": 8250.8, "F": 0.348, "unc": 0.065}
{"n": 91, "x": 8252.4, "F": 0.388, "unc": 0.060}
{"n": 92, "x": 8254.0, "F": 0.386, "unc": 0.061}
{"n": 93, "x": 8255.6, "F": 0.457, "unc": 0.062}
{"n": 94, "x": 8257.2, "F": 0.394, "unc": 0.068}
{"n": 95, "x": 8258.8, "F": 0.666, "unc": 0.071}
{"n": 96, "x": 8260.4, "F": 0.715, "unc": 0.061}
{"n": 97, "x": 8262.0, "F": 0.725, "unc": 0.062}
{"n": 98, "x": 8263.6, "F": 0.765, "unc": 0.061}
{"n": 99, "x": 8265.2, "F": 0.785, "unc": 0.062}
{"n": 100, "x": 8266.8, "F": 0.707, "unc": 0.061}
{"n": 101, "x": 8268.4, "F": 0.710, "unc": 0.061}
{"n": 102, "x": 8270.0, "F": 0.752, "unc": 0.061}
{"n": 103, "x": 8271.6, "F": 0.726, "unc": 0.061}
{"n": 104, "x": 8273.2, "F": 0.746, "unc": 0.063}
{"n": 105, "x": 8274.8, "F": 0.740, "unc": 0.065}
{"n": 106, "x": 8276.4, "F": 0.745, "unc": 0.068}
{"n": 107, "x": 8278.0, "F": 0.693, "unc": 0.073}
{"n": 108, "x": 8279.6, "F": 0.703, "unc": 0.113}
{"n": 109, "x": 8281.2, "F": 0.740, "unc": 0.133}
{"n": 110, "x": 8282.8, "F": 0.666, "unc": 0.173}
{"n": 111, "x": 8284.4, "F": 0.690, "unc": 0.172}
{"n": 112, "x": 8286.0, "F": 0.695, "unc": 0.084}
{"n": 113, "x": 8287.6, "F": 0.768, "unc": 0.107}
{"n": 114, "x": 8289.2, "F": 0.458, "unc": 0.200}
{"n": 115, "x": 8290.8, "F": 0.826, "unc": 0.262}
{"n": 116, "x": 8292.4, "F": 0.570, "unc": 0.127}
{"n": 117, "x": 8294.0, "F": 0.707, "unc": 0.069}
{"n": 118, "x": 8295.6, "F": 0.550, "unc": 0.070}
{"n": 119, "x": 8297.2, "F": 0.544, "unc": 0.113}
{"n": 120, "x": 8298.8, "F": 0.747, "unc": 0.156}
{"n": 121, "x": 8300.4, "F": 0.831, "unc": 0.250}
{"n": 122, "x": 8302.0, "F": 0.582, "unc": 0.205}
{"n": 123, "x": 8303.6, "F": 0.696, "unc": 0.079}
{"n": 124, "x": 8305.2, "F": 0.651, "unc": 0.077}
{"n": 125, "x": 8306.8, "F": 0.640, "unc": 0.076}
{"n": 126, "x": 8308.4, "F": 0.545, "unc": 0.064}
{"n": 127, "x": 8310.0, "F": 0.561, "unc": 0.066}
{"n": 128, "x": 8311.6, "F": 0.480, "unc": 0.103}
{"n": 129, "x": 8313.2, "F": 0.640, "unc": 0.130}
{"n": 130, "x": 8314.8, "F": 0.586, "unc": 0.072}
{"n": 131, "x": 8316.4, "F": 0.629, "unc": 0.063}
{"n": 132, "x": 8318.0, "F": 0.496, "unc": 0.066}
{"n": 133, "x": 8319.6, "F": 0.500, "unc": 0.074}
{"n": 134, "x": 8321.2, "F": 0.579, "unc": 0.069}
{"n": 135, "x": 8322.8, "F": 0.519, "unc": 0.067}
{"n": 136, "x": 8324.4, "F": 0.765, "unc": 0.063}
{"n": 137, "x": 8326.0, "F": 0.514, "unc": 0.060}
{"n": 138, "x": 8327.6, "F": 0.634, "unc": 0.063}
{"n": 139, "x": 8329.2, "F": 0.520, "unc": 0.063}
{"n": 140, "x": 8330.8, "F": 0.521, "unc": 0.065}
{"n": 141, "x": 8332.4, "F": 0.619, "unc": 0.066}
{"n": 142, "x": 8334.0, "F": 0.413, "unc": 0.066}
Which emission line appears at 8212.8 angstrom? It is Mg II 2798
